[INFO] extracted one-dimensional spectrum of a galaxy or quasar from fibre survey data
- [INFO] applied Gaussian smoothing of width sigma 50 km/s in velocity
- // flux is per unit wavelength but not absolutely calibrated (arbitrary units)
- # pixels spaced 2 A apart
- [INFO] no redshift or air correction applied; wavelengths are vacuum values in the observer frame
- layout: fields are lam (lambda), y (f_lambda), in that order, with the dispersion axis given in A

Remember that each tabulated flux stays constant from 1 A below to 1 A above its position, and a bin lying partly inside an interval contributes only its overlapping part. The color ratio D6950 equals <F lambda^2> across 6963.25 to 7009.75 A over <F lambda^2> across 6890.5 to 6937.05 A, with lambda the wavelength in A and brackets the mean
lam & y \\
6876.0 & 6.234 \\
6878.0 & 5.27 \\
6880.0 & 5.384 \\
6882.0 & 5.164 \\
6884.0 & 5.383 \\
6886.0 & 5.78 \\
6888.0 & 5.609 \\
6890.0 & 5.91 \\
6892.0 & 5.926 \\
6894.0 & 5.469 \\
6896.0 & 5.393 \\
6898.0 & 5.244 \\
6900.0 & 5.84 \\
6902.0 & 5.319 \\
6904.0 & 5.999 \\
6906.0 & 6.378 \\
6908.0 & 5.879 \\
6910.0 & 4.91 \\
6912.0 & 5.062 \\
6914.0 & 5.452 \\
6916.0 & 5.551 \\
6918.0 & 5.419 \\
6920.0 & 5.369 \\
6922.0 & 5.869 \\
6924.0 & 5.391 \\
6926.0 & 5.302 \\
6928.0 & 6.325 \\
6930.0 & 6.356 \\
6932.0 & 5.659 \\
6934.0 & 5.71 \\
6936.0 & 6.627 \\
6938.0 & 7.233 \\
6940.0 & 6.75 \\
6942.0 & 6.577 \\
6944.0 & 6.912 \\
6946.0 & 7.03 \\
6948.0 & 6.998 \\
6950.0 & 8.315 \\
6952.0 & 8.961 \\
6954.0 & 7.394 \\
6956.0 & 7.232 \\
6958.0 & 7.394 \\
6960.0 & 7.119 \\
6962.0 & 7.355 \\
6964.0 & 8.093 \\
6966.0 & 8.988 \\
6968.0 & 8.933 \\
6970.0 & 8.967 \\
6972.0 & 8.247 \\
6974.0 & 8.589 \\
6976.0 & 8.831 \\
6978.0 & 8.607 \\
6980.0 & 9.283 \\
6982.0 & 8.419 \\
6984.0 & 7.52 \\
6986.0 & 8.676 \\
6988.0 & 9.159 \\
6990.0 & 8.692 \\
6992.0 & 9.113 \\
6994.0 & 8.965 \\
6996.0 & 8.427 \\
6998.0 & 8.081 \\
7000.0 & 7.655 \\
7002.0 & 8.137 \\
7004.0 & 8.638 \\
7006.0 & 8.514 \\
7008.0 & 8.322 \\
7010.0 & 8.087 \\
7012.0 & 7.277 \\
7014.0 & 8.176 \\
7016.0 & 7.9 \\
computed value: 1.54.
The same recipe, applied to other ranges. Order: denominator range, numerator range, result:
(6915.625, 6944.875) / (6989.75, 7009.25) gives 1.42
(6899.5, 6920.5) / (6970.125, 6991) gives 1.58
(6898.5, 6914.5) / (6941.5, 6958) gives 1.35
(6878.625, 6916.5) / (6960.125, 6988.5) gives 1.56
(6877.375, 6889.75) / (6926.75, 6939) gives 1.17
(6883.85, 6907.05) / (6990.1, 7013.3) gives 1.50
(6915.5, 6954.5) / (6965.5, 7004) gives 1.34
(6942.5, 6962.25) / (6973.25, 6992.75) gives 1.18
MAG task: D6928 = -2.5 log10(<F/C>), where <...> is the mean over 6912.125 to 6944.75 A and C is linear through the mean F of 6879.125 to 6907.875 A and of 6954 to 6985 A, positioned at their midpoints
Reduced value 0.14 mag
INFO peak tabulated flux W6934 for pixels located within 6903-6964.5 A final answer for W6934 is 8.961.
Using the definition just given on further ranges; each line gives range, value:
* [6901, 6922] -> 6.378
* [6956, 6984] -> 9.283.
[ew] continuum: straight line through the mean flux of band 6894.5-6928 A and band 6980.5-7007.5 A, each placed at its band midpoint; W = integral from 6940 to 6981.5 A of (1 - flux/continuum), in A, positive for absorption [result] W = -3.7 A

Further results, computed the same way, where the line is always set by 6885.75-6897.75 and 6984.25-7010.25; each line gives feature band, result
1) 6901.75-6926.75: 2.8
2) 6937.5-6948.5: 0.2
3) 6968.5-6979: -1.1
